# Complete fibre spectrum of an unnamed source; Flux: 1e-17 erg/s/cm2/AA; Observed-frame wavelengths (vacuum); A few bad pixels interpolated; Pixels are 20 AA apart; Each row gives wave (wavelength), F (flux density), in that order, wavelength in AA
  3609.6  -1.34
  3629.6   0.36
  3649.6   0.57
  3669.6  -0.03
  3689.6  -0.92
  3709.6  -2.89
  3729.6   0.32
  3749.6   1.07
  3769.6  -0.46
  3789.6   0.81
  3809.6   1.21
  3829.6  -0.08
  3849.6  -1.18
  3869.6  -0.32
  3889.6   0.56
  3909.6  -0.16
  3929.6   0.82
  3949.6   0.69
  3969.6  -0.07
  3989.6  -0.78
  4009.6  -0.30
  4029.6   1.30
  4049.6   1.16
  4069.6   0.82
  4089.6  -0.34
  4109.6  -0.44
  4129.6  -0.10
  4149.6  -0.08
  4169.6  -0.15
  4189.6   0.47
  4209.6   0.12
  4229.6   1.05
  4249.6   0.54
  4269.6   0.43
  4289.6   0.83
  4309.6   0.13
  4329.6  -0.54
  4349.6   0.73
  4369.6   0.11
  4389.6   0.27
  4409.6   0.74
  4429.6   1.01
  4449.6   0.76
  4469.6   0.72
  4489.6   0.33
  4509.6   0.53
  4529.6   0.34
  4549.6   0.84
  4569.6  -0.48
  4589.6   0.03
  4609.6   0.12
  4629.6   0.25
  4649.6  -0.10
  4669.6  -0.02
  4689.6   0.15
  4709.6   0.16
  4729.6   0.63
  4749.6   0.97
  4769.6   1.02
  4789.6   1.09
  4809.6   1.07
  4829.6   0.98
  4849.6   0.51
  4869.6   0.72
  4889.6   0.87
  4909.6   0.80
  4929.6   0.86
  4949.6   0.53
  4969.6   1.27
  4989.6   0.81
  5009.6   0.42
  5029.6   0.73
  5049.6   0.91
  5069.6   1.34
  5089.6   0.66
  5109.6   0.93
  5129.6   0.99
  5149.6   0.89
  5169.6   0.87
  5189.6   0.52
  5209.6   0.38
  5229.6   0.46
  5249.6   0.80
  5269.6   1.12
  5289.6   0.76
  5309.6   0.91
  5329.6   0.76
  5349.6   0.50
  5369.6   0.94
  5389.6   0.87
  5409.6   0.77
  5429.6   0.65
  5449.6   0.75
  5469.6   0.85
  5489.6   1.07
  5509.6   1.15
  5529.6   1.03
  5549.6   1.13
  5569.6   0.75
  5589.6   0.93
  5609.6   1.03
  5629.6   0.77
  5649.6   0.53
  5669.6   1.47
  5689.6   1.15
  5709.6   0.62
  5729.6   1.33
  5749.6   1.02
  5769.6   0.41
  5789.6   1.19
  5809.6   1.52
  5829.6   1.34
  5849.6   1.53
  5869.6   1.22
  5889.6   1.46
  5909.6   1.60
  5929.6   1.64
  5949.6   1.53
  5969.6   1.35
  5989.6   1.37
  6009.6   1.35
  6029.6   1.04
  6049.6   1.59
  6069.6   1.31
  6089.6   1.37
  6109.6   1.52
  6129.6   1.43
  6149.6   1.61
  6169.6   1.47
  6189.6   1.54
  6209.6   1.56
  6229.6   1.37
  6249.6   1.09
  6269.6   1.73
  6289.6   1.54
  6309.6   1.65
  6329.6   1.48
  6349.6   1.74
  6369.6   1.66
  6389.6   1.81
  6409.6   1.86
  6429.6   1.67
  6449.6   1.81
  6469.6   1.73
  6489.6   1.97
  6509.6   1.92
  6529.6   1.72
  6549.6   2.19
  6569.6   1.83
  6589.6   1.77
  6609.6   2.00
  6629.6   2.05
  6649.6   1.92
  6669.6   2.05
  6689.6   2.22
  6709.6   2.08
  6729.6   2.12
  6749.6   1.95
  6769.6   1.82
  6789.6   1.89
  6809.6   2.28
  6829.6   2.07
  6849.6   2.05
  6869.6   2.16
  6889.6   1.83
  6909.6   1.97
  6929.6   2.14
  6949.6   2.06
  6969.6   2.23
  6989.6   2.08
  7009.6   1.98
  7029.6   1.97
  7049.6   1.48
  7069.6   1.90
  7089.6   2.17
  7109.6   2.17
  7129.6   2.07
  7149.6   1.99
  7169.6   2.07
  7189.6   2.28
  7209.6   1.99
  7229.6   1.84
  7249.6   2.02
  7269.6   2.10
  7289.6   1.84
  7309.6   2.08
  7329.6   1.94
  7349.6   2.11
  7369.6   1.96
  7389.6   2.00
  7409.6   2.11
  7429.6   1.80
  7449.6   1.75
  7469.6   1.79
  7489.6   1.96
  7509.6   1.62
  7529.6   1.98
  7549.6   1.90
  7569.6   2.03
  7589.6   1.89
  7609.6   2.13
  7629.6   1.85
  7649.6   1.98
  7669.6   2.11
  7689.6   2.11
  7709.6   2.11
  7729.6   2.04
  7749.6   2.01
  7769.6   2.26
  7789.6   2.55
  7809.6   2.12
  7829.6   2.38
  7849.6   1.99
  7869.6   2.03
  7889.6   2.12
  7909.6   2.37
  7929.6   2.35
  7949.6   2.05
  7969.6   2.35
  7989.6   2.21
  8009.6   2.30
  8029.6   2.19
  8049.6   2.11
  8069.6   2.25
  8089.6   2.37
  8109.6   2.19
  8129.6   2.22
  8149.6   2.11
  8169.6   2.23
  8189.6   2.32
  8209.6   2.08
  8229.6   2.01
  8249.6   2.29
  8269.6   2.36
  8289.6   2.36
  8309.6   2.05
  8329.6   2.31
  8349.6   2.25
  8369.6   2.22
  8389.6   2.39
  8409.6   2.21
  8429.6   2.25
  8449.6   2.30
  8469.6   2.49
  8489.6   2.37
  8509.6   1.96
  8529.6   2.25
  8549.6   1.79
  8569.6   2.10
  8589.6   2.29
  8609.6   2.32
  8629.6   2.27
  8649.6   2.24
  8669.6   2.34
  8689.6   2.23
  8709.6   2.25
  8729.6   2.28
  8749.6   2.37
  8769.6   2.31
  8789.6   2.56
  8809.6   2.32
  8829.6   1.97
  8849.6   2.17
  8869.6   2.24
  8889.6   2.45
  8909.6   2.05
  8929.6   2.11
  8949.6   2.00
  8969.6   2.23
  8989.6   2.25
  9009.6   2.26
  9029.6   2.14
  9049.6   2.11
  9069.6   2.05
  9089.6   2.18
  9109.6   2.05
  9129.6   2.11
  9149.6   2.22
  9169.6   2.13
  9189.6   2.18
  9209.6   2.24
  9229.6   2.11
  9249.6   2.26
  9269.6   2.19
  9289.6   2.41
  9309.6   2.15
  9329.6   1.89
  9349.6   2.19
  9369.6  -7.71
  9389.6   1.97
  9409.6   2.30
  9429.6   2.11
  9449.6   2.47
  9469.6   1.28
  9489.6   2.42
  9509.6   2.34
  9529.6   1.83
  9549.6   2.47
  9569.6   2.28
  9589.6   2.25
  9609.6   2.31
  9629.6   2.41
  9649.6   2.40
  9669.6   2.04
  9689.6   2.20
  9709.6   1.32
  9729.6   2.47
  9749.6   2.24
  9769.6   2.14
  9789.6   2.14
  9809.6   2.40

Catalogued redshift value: 0.45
